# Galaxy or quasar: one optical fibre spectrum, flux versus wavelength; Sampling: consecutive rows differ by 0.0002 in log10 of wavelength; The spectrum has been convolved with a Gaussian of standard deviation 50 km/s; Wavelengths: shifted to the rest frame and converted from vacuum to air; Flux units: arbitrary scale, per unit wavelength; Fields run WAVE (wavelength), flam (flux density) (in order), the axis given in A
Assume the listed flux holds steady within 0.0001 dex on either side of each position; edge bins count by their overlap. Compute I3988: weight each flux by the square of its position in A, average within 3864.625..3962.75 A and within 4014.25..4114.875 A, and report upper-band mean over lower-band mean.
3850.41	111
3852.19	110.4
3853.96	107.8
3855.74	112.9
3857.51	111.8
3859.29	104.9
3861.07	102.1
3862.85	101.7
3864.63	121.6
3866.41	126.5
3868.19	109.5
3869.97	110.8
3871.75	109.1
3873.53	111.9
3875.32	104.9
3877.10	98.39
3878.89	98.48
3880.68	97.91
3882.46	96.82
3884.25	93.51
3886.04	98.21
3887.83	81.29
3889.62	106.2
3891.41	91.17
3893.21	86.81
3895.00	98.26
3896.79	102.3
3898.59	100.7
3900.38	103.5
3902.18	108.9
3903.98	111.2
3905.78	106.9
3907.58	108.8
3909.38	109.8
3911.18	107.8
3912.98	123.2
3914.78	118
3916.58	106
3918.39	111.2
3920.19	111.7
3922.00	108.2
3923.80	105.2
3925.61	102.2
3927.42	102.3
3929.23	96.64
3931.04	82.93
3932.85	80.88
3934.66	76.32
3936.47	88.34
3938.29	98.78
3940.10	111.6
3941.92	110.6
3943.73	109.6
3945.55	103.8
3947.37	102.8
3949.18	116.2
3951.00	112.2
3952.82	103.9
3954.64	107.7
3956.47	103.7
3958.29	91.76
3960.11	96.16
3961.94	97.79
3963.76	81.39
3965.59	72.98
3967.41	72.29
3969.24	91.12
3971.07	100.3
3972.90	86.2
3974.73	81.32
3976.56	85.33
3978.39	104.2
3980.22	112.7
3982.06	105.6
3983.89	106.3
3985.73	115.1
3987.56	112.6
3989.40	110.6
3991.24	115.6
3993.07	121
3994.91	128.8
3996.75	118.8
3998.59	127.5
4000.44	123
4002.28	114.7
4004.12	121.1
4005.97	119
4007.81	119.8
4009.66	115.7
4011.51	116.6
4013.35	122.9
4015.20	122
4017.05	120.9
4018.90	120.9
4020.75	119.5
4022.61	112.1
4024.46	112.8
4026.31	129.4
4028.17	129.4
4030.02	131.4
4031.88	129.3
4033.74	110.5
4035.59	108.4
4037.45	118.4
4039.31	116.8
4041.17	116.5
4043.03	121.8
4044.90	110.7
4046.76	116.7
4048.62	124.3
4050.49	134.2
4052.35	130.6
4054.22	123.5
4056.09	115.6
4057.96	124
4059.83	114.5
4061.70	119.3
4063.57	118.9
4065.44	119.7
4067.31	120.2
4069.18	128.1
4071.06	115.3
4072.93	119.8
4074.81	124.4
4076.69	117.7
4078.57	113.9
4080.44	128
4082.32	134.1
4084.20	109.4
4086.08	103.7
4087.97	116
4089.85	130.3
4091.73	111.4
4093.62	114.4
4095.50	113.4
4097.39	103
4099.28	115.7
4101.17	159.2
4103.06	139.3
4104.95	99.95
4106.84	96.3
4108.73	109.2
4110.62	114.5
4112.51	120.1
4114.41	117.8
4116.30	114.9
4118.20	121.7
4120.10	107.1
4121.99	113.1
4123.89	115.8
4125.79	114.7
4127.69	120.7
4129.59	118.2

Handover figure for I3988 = 1.2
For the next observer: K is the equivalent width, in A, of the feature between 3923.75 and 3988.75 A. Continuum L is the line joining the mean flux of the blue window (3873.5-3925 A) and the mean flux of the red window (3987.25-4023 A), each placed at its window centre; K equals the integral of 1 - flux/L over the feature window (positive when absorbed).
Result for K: 8.1 A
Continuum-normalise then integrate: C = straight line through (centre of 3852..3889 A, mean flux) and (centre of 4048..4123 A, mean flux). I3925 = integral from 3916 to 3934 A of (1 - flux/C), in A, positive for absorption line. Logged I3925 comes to 1.4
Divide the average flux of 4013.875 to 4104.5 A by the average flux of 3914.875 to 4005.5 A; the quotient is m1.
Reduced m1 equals 1.17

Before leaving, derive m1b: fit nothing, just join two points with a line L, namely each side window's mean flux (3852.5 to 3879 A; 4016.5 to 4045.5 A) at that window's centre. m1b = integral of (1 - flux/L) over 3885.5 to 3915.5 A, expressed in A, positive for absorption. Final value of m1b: 2.1 A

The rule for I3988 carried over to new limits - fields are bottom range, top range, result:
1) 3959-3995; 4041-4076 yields 1.27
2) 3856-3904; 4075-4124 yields 1.27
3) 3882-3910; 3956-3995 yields 1.03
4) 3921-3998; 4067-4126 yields 1.25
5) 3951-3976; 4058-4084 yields 1.39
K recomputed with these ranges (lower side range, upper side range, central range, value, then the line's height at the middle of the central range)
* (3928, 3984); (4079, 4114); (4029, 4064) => -3.3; 110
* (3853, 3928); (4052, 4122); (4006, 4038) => -1.7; 114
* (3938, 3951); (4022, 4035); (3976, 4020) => 0.4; 117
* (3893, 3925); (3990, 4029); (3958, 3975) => 4.1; 115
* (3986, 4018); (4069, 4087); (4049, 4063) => -0.5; 119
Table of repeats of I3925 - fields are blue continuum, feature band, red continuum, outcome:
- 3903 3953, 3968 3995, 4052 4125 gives 1.27 A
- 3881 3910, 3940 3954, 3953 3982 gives -2.01 A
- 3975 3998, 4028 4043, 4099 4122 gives -0.81 A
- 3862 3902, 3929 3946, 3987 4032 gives 2.25 A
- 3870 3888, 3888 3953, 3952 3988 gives -3.16 A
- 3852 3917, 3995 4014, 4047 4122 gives -1.13 A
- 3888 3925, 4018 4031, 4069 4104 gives -0.75 A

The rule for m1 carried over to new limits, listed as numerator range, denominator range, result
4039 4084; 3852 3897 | 1.17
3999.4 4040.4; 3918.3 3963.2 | 1.19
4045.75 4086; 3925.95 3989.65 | 1.24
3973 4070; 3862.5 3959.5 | 1.13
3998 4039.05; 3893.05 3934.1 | 1.15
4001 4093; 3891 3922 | 1.13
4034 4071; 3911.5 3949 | 1.16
